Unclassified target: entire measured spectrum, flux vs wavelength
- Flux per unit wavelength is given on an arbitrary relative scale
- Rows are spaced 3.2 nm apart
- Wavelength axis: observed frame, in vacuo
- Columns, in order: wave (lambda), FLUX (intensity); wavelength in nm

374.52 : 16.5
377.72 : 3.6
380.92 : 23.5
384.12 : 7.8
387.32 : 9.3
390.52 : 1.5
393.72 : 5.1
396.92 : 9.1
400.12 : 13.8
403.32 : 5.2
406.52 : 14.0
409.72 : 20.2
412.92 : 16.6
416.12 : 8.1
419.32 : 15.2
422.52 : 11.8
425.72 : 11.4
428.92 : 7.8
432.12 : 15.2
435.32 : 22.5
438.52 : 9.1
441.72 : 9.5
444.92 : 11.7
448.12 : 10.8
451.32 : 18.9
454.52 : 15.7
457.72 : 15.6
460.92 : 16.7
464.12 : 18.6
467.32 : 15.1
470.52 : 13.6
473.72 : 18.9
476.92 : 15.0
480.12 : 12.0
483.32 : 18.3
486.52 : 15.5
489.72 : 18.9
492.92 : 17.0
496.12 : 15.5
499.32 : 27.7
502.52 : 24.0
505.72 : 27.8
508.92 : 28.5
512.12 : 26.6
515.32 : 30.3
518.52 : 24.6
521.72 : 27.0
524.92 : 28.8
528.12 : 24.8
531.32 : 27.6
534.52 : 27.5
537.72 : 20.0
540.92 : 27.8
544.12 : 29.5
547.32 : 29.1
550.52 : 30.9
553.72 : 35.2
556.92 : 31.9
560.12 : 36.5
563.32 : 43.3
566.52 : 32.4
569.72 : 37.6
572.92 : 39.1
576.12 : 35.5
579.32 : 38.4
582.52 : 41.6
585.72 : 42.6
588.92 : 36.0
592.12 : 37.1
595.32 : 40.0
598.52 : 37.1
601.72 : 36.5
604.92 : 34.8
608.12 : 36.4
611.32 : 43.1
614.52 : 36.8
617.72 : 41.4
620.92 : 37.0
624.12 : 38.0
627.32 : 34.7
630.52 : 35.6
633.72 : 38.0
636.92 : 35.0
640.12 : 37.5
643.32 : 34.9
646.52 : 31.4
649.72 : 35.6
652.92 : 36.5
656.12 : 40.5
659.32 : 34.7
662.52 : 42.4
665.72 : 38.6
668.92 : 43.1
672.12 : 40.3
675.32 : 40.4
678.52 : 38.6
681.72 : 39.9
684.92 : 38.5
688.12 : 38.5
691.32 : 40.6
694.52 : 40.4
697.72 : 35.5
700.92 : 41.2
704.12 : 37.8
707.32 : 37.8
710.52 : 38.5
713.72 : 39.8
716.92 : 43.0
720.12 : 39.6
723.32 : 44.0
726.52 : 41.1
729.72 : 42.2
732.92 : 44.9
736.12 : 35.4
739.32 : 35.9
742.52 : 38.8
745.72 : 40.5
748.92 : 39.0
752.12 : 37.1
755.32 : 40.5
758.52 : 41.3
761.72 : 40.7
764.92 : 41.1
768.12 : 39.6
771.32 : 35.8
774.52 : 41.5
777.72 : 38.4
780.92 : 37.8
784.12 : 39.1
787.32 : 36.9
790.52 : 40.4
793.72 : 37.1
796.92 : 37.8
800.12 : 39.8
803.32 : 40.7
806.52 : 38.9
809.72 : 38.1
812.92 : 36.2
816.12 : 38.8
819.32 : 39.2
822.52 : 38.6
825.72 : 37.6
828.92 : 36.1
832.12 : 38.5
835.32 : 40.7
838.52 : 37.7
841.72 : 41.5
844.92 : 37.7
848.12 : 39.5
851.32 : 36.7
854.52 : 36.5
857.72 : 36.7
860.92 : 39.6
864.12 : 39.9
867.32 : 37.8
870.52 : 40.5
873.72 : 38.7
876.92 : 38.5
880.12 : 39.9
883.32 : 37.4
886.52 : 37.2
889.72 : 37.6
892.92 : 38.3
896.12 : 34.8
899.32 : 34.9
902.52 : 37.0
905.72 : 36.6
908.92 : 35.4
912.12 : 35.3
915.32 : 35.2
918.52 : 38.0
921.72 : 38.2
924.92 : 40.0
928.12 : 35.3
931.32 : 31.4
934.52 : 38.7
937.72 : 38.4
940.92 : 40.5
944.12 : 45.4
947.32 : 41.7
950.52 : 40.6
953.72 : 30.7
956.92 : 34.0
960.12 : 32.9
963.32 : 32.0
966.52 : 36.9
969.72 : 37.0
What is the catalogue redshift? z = 0.25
